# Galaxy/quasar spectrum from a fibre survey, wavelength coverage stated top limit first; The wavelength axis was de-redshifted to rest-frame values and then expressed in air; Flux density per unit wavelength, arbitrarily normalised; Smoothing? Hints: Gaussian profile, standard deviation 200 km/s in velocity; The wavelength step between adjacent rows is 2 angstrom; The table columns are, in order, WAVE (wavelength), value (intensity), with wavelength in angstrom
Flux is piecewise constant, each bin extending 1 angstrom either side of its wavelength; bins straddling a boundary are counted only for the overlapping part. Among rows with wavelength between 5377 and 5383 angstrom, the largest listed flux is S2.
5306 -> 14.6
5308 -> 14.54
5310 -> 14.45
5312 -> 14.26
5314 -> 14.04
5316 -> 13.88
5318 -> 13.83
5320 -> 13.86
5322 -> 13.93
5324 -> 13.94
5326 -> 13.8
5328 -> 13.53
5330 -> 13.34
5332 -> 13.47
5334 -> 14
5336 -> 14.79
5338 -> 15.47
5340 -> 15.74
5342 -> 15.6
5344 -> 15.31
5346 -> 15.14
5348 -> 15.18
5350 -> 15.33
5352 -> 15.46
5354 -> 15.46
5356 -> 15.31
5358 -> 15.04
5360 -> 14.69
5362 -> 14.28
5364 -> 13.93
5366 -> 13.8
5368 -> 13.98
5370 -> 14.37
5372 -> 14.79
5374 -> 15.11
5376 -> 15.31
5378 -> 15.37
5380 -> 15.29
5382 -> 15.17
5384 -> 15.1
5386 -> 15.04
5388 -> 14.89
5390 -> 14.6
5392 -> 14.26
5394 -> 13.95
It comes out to 15.37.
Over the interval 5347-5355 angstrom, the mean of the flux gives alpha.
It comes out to 15.4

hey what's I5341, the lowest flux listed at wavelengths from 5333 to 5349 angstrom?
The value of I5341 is 14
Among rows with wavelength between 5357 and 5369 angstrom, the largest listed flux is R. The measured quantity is 15.04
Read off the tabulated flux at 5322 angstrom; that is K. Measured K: 13.93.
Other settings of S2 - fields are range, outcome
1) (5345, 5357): 15.46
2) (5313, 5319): 14.04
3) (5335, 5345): 15.74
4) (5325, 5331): 13.8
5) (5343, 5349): 15.31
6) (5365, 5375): 15.11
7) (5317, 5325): 13.94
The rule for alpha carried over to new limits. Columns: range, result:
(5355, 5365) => 14.7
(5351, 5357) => 15.4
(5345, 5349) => 15.2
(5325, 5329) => 13.7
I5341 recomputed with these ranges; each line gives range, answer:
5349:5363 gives 14.28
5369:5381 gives 14.37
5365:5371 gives 13.8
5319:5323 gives 13.86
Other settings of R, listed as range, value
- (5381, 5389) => 15.17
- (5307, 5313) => 14.54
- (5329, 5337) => 14.79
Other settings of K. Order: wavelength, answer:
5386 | 15.04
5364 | 13.93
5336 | 14.79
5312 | 14.26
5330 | 13.34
